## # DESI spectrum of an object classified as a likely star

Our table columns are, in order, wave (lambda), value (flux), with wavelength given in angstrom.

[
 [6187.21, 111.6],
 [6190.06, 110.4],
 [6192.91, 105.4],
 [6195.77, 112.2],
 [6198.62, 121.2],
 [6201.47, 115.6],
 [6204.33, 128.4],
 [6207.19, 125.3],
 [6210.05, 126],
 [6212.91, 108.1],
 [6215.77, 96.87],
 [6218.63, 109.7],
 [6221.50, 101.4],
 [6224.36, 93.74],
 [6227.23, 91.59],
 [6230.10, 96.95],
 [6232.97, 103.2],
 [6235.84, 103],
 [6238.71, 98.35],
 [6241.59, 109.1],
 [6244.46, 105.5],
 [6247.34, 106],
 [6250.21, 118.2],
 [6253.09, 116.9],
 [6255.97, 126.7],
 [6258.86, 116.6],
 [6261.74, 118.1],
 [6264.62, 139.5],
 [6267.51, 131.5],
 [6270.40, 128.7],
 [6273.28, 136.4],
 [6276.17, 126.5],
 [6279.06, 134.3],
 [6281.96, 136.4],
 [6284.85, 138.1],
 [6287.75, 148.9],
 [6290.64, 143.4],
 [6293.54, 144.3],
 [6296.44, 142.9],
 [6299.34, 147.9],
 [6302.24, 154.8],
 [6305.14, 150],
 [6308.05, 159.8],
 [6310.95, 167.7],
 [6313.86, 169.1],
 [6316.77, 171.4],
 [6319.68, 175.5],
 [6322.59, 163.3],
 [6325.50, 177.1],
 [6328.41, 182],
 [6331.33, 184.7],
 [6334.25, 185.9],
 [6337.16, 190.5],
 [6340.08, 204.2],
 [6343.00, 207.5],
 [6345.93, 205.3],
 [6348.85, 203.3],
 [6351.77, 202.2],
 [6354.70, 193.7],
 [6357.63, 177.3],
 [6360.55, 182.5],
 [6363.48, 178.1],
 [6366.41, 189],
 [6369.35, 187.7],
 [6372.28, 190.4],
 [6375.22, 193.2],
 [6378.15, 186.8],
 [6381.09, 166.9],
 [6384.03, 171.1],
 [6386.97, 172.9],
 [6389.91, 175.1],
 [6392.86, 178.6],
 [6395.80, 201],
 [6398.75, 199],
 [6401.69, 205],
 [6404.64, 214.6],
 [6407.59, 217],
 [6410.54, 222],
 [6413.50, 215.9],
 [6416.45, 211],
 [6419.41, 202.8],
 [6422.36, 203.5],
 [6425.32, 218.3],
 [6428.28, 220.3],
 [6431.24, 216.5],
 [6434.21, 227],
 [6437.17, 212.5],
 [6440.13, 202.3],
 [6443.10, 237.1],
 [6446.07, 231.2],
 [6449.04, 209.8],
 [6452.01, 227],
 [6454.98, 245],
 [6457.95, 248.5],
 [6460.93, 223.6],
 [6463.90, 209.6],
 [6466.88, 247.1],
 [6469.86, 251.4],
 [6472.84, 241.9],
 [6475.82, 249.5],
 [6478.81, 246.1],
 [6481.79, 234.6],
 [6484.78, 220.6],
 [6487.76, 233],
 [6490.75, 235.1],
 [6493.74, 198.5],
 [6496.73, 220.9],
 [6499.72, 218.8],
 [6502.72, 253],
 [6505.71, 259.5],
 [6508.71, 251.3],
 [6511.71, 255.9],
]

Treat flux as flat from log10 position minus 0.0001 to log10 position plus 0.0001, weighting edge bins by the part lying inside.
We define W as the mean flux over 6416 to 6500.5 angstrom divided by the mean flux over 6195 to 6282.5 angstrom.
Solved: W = 1.96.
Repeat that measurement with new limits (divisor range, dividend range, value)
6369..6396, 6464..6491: 1.32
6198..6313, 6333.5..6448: 1.61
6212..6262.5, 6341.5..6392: 1.76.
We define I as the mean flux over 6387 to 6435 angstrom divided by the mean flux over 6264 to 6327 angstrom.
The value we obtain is 1.4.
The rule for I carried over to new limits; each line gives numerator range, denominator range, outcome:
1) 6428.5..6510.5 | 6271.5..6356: 1.39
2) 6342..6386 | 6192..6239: 1.74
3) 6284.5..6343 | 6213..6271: 1.51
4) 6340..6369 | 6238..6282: 1.59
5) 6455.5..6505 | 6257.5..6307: 1.70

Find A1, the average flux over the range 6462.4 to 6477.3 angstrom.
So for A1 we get 240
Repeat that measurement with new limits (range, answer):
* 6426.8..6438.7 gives 219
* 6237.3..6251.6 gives 107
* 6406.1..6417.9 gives 216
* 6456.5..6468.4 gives 232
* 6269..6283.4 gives 132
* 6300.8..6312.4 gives 158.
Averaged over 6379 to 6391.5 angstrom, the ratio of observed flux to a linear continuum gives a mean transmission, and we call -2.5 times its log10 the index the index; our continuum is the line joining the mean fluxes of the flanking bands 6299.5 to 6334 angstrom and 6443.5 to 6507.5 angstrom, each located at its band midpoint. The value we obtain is 0.14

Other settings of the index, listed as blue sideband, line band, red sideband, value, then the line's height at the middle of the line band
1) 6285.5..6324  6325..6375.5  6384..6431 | -0.083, 177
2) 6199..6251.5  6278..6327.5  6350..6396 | -0.050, 148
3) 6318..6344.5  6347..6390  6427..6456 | 0.071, 198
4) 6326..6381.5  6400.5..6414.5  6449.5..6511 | -0.028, 210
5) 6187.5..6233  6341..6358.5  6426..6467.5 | -0.125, 178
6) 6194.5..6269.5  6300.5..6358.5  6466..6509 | -0.134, 160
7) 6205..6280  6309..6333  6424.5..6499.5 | -0.123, 155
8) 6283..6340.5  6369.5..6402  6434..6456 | 0.069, 197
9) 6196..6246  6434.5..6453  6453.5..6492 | 0.011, 222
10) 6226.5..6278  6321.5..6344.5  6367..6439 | -0.163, 161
